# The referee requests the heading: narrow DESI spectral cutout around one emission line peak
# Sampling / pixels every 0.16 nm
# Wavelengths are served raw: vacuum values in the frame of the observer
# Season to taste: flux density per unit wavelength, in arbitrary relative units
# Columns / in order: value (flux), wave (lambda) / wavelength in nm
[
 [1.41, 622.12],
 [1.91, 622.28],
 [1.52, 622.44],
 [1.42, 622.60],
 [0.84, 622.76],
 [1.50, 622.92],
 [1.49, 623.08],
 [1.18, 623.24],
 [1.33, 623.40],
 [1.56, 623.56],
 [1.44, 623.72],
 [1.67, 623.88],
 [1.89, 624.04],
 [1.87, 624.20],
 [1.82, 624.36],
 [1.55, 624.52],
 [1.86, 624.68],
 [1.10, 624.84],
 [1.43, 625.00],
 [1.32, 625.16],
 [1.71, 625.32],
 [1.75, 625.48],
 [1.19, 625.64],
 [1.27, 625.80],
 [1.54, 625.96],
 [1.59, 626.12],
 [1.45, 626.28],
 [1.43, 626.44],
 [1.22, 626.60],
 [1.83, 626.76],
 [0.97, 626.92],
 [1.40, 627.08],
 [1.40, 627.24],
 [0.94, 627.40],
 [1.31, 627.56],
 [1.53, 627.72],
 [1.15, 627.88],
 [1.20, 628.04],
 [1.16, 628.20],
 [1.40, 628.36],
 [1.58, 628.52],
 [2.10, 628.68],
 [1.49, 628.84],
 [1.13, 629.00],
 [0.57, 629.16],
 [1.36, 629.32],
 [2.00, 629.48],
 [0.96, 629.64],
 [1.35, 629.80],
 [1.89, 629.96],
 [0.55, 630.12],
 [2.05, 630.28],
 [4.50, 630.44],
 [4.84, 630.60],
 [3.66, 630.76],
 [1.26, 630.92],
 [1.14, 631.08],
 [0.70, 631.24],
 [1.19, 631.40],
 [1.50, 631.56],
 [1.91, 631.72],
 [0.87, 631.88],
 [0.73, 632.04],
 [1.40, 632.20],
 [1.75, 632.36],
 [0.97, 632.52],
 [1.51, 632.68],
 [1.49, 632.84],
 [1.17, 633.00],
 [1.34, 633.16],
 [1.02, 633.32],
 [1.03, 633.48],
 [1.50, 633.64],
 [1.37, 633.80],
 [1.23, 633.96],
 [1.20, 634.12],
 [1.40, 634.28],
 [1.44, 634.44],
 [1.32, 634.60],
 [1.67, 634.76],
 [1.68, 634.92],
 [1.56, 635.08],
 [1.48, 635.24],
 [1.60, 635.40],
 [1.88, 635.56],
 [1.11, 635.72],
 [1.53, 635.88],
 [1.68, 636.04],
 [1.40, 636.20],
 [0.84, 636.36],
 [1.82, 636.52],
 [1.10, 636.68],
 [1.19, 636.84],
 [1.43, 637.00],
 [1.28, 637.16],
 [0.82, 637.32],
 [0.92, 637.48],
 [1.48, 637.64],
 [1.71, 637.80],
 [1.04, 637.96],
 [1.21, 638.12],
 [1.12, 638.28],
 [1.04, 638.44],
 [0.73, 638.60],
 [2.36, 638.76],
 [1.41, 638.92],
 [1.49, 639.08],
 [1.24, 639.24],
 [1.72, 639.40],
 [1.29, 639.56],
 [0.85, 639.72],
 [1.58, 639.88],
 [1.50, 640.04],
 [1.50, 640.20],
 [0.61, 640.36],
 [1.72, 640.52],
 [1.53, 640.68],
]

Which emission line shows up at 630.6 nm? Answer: Hbeta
